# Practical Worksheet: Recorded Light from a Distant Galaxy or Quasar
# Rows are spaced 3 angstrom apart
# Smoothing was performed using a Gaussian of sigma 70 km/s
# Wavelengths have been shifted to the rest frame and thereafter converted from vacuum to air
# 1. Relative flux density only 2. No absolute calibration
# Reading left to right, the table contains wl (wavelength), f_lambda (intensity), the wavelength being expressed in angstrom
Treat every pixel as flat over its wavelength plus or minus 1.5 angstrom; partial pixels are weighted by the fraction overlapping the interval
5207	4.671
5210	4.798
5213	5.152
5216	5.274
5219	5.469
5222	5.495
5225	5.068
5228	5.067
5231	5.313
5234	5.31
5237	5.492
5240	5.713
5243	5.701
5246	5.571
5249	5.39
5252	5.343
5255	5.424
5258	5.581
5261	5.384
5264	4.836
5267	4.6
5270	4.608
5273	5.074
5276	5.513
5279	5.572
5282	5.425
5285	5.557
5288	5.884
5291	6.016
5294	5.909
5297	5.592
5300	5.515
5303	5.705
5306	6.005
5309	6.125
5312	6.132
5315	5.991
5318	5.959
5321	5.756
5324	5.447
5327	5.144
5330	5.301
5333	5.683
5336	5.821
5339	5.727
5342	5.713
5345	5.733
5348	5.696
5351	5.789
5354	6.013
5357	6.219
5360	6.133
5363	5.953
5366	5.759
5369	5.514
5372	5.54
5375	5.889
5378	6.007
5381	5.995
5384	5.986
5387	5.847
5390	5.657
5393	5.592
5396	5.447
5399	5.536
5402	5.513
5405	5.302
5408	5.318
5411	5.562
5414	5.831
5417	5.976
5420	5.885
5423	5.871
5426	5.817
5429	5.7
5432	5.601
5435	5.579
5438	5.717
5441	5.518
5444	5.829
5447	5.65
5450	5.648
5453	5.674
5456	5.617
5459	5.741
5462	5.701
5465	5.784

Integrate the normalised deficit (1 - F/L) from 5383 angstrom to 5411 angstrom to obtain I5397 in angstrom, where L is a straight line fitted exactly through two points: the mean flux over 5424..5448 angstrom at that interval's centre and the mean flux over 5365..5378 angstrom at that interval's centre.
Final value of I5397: 0.6 angstrom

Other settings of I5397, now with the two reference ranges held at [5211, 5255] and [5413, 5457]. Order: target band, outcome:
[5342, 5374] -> -1.4 angstrom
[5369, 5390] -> -0.8 angstrom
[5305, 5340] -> -1.4 angstrom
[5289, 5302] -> -0.7 angstrom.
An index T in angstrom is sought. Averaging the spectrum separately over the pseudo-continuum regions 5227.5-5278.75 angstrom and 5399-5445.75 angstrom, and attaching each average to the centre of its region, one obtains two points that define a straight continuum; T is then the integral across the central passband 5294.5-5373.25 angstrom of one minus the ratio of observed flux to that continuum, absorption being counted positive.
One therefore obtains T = -4.27 angstrom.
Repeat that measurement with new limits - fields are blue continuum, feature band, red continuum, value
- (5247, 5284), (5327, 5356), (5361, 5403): -0.7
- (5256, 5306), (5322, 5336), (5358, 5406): 0.3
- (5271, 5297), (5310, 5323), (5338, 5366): -0.5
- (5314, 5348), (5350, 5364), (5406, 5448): -0.9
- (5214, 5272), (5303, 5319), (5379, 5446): -1.6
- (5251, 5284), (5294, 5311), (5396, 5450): -1.6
